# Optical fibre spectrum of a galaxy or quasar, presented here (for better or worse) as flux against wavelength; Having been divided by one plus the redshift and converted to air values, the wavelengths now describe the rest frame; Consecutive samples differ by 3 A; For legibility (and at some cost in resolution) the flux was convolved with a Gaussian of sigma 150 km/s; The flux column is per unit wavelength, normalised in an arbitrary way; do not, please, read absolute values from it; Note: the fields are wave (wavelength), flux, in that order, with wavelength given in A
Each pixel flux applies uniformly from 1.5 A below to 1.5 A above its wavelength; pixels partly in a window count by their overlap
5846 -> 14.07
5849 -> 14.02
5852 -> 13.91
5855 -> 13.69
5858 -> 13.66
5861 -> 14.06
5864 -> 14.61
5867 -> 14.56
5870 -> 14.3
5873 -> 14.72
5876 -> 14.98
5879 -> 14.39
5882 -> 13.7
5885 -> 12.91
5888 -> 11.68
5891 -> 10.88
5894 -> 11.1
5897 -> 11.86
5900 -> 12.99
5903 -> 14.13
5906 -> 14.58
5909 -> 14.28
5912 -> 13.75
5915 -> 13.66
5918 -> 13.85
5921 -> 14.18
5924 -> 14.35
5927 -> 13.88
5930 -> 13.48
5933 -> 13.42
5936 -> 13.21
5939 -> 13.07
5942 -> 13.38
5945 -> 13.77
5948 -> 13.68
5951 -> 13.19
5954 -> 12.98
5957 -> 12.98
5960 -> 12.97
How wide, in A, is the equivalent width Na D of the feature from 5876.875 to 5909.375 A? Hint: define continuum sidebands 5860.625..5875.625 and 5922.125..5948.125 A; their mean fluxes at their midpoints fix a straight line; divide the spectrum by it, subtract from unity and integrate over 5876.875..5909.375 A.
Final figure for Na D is 2.80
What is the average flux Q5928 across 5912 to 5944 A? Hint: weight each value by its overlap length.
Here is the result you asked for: 13.7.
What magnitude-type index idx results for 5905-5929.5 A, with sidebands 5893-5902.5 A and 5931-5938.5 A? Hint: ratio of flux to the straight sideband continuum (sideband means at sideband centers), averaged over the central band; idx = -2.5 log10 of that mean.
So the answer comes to -0.100 mag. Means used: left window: 12.3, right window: 13.3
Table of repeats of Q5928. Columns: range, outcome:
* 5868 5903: 13.1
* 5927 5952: 13.4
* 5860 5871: 14.4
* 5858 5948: 13.6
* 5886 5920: 13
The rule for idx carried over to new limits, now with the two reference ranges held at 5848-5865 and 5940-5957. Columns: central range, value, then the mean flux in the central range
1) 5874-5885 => -0.03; 14.2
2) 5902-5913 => -0.05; 14.2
